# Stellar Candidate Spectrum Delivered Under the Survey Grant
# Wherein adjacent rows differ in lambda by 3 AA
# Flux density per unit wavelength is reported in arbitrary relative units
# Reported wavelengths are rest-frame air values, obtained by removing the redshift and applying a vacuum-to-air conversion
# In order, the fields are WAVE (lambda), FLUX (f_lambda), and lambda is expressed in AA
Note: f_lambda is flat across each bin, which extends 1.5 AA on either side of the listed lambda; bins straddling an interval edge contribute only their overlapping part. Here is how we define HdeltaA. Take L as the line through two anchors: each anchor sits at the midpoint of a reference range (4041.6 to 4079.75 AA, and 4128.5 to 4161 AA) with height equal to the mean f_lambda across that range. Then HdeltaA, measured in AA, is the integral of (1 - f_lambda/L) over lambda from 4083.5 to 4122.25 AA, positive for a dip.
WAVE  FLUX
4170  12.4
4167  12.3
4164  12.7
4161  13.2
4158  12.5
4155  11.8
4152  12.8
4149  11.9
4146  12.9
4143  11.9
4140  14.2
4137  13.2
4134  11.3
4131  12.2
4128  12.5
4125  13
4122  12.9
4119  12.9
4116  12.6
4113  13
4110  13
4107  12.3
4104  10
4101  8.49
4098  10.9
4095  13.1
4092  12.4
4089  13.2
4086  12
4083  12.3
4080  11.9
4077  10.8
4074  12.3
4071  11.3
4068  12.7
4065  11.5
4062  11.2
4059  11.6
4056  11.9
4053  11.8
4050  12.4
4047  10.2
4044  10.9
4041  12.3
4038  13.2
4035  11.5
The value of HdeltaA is 0.0 AA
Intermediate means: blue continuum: 11.6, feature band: 12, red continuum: 12.5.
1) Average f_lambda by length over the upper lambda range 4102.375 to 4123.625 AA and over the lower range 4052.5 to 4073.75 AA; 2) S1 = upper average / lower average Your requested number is 1.1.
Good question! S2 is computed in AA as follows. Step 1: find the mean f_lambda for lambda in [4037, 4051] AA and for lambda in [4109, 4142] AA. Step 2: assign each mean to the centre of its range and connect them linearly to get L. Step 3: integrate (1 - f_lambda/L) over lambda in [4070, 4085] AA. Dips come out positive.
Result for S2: 0.5 AA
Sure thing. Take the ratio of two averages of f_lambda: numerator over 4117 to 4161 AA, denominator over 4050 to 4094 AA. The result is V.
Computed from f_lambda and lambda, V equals 1.05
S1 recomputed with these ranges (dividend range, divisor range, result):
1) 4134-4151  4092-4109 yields 1.14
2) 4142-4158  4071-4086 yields 1.04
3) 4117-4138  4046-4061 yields 1.08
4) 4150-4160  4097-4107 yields 1.22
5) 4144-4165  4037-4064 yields 1.07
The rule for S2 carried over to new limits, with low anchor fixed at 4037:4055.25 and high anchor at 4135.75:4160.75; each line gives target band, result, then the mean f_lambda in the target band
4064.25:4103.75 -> 1.27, 11.7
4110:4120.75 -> -0.42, 12.9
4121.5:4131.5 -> -0.15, 12.7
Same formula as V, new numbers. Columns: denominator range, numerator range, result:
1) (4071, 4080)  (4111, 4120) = 1.11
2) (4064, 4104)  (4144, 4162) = 1.07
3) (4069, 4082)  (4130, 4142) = 1.09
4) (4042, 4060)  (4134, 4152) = 1.10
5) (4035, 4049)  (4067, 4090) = 1.03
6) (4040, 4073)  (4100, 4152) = 1.06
